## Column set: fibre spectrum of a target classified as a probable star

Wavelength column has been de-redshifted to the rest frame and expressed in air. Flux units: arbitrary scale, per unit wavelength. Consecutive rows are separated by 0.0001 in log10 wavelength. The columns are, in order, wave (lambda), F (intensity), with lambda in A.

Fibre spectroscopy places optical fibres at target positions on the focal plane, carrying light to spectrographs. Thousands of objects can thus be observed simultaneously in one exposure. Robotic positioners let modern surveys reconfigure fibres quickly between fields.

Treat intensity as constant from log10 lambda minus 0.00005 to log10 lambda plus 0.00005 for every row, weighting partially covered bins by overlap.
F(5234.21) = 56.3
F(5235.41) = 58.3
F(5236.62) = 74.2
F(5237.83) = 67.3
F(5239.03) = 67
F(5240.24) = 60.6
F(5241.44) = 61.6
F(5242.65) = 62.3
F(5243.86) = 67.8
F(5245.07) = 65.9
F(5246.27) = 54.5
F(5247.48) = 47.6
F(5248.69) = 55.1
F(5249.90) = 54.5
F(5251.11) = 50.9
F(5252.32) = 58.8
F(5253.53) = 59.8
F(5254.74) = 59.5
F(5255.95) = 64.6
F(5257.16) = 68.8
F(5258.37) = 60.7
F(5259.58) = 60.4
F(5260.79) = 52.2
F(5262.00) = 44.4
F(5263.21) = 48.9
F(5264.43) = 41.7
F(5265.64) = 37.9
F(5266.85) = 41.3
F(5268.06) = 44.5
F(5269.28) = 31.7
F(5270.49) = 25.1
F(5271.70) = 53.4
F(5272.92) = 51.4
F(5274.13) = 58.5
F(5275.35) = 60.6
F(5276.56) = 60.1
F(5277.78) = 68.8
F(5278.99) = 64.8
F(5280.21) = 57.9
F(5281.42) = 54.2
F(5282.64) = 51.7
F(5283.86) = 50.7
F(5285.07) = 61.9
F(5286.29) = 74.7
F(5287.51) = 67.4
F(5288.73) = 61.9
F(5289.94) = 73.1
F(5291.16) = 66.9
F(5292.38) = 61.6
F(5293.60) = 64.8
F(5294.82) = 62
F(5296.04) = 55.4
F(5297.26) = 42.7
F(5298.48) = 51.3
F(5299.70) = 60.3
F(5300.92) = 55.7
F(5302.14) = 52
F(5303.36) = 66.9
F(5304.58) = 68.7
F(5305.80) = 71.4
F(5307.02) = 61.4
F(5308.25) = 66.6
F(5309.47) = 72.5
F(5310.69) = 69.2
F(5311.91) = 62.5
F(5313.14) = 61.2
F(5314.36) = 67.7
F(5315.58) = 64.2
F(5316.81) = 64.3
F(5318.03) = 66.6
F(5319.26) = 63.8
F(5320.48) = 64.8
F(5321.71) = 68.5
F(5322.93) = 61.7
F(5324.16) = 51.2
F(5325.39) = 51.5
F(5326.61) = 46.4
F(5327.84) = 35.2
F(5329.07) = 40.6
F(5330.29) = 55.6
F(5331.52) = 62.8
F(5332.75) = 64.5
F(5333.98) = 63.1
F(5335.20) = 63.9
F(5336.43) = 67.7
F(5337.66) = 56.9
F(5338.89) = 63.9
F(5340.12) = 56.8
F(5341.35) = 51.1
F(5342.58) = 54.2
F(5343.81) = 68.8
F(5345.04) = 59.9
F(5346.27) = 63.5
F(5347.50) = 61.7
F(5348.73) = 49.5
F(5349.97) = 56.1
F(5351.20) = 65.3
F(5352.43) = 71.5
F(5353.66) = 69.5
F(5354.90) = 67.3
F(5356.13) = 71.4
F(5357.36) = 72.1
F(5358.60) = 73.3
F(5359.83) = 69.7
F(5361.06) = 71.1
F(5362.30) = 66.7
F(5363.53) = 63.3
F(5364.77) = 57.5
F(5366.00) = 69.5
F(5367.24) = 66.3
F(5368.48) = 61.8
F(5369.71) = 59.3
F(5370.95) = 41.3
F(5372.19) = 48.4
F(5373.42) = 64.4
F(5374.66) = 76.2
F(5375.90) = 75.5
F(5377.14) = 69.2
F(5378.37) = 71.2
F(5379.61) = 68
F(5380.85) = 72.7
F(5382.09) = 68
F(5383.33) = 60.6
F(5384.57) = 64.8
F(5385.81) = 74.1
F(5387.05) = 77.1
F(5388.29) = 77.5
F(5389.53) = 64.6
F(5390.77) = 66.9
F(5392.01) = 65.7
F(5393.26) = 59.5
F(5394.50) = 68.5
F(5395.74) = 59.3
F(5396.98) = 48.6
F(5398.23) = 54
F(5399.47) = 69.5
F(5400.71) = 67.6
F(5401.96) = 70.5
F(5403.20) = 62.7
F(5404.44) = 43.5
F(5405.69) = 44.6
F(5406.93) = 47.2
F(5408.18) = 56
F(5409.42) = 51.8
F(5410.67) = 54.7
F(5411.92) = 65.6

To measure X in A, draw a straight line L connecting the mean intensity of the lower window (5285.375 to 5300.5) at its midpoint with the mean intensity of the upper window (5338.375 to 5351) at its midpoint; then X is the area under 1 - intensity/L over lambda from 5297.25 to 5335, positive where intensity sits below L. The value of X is 0.15 A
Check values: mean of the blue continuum 61.7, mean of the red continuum 58.7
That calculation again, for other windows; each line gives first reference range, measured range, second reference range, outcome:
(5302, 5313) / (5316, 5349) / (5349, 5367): 3.95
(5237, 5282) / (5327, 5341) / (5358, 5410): 0.74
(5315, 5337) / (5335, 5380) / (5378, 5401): -1.08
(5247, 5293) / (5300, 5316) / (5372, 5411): -1.81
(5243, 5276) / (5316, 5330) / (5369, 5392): 0.92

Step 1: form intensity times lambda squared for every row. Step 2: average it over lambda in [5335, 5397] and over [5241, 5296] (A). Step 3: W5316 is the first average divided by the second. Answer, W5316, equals 1.19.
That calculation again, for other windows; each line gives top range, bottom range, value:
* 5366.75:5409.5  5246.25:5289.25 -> 1.21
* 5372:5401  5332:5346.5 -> 1.11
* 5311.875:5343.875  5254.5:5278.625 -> 1.17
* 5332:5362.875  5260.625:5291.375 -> 1.22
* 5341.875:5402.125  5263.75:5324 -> 1.14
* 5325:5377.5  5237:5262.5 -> 1.08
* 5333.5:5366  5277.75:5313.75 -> 1.05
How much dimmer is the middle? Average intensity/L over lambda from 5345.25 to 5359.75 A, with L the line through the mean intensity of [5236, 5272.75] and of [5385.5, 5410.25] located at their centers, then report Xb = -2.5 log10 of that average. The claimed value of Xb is -0.111 mag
